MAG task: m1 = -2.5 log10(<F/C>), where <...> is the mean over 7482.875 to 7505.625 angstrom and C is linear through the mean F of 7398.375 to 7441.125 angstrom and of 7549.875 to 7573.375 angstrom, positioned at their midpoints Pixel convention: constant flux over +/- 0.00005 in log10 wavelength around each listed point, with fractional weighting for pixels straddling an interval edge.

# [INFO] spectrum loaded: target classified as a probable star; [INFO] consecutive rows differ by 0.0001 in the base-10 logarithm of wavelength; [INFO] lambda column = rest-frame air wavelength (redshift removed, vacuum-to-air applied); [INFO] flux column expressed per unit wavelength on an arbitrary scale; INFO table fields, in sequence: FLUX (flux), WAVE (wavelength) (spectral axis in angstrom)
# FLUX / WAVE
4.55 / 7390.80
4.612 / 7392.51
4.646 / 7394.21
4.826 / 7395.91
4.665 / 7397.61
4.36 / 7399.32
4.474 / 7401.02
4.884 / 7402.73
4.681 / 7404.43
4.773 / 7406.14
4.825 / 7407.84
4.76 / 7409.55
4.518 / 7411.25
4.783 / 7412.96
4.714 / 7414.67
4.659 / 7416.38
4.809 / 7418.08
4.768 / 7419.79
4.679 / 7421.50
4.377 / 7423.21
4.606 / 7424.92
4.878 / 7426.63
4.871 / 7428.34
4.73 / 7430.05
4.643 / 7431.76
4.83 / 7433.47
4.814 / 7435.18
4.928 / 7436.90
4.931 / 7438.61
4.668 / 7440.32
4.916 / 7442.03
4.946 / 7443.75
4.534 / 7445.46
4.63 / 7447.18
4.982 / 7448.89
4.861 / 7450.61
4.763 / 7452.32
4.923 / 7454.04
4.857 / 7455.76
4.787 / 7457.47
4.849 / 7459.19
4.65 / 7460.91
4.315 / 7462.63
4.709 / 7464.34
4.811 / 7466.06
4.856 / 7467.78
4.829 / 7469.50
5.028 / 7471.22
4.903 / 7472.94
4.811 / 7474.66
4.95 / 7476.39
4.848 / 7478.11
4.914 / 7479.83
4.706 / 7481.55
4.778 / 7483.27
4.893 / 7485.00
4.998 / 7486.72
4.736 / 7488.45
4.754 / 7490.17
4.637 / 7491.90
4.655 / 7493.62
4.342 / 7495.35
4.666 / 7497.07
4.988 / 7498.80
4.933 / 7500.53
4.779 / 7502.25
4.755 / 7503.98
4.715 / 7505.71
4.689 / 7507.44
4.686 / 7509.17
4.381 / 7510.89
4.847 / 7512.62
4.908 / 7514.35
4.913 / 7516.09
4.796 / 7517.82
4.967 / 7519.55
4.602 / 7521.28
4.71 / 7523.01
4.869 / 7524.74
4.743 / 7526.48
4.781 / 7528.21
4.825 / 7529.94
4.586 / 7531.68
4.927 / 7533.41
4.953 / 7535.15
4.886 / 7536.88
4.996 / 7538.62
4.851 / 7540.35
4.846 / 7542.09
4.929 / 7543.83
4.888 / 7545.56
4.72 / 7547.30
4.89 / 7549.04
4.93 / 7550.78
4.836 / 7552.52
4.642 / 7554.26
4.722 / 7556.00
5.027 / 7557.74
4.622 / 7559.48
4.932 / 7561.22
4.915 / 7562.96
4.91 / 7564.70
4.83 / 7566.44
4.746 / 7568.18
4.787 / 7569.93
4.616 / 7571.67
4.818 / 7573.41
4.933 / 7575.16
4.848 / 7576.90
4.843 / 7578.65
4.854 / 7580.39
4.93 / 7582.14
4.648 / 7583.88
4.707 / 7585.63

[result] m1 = 0.00 mag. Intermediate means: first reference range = 4.72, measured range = 4.76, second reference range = 4.81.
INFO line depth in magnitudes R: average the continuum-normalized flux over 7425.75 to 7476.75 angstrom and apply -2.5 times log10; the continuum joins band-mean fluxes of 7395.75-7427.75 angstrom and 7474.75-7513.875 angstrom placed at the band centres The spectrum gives -0.02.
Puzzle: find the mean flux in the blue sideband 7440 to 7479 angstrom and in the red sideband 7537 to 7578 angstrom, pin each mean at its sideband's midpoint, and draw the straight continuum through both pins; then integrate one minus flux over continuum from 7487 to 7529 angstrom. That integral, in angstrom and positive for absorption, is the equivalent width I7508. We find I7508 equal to 0.6 angstrom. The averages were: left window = 4.8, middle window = 4.75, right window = 4.84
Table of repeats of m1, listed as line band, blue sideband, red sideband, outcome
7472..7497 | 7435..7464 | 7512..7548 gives 0.01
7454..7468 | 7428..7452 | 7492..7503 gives 0.01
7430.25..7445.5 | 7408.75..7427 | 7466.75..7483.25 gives -0.02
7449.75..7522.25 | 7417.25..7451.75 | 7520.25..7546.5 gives 0.00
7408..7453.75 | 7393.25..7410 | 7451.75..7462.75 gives -0.01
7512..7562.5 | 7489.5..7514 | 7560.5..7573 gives -0.01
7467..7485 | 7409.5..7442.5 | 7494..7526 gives -0.03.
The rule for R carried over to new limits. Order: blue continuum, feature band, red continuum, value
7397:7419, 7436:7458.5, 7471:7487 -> -0.008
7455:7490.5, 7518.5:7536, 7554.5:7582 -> 0.005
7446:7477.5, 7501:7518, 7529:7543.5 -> 0.020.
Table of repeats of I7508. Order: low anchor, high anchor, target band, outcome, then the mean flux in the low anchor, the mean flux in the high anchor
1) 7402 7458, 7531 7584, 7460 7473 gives 0.1 angstrom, 4.77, 4.84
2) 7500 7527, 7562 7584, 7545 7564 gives -0.1 angstrom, 4.77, 4.83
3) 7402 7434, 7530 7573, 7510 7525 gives 0.1 angstrom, 4.72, 4.83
